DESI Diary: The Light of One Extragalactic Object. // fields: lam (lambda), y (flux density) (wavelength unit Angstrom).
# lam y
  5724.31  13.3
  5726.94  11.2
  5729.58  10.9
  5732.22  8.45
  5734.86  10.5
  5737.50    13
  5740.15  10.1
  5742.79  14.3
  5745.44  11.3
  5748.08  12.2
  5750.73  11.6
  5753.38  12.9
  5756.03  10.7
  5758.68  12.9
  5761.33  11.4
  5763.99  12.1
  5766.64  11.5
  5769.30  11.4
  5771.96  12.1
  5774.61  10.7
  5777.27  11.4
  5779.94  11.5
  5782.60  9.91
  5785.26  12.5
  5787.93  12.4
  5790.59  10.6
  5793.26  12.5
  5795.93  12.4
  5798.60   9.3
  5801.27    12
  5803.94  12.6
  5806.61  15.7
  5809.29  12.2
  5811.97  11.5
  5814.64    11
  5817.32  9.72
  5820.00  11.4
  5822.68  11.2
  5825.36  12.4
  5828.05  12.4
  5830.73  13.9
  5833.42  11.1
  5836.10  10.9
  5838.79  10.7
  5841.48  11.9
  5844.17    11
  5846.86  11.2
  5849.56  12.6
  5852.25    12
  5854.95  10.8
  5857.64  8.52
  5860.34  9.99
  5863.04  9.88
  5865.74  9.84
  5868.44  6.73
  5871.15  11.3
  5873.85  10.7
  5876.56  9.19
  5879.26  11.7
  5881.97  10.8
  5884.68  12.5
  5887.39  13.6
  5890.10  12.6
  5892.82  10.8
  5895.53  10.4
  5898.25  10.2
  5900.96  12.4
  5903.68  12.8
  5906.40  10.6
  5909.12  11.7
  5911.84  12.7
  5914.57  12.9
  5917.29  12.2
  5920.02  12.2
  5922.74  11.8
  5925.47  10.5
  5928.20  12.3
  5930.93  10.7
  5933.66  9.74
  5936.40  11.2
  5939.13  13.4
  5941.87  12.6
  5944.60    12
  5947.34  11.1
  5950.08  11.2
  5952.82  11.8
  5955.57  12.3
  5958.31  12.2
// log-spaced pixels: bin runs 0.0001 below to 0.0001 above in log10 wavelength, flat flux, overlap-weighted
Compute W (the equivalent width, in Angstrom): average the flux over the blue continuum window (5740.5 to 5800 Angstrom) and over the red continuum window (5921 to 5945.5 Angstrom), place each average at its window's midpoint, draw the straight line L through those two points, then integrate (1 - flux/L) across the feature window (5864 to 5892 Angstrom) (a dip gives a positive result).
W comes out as 1.8 Angstrom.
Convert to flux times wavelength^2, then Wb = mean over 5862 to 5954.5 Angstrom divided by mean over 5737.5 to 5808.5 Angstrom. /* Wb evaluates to 1.00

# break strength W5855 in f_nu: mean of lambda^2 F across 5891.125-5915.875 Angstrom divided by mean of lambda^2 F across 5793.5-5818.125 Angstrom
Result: 1.01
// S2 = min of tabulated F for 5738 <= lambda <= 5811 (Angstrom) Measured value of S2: 9.3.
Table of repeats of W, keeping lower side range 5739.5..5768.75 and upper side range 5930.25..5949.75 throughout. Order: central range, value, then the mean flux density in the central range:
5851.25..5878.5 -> 4.19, 9.91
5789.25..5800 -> 0.59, 11.2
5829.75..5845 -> 0.28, 11.5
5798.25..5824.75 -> 0.11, 11.8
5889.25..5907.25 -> 0.38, 11.4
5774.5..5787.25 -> 0.61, 11.3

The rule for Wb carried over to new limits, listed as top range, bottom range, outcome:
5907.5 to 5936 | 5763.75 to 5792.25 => 1.07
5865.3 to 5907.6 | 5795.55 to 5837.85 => 0.96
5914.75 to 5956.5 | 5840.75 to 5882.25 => 1.14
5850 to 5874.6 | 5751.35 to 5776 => 0.89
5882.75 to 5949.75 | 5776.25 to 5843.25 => 1.04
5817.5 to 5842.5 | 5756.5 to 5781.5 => 1.03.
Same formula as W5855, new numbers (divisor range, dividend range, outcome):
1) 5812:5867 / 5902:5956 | 1.09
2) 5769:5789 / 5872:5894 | 1.04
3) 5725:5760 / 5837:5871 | 0.94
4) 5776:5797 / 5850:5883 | 0.90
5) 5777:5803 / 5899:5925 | 1.09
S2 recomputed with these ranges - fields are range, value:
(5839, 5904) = 6.73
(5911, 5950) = 9.74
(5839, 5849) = 11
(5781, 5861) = 8.52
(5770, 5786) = 9.91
